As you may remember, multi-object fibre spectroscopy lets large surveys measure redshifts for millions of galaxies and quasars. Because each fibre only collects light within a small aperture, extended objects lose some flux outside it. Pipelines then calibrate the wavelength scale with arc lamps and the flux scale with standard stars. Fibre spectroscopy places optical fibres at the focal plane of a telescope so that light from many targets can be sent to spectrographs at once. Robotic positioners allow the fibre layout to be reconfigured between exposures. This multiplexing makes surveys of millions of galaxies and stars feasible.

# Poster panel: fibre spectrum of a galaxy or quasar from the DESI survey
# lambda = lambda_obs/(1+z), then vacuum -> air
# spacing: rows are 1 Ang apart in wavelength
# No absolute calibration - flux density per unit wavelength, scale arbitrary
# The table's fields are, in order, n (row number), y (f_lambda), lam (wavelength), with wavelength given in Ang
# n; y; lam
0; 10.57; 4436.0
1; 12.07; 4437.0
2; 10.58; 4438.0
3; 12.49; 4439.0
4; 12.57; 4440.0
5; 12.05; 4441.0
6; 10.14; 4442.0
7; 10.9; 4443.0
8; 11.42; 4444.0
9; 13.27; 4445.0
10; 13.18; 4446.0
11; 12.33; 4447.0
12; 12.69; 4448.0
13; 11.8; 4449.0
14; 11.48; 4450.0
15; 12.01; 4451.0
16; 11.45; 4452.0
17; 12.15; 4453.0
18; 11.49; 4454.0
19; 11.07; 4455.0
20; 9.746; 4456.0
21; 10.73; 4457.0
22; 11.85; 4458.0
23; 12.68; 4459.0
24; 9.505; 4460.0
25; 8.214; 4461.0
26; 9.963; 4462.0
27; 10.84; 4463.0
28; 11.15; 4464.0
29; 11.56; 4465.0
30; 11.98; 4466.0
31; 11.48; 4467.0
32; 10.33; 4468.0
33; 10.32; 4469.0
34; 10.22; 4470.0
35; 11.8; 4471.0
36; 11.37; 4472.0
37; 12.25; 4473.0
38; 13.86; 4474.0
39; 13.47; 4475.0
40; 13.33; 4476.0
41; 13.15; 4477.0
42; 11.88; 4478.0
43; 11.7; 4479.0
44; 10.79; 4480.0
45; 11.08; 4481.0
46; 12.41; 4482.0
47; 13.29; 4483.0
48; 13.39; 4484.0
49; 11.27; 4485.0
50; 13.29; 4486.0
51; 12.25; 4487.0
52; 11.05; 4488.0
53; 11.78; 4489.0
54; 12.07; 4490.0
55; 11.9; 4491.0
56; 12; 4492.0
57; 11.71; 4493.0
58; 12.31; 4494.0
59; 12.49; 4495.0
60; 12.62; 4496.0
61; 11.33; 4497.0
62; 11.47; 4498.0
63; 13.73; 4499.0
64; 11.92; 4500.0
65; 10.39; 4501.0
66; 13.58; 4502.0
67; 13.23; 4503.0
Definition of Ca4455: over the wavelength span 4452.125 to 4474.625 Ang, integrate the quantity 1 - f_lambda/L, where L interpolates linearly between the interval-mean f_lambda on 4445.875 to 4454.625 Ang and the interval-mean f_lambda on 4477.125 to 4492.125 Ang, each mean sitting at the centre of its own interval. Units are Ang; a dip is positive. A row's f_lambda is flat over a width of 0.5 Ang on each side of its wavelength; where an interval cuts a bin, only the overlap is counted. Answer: 1.7 Ang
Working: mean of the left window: 12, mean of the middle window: 11.1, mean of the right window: 12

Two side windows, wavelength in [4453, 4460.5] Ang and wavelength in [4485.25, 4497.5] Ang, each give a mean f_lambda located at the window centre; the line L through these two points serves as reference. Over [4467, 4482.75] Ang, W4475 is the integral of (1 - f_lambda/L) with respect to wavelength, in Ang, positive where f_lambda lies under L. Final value -0.4 Ang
